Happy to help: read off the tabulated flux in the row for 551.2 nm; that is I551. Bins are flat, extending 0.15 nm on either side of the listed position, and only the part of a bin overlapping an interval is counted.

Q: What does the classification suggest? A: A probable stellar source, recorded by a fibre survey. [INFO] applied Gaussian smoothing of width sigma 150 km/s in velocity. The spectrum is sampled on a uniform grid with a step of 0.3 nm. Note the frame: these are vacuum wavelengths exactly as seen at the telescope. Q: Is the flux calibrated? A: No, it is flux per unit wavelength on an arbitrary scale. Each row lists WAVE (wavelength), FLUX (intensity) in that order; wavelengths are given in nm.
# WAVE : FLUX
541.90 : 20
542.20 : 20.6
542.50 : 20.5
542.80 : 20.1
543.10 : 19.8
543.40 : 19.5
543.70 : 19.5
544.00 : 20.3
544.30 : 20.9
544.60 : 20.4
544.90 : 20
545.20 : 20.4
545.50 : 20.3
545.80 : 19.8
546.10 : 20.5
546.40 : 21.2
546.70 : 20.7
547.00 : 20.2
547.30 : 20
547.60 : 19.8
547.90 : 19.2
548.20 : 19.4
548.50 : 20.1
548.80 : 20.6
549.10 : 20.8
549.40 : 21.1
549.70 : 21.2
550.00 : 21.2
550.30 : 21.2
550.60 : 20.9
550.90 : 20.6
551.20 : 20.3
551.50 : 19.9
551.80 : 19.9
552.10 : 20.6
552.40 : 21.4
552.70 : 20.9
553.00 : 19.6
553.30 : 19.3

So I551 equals 20.3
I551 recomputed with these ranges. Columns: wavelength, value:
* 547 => 20.2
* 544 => 20.3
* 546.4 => 21.2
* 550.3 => 21.2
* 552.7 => 20.9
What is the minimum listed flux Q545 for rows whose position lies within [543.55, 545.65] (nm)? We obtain 19.5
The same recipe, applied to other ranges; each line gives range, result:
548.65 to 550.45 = 20.6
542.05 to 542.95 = 20.1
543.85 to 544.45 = 20.3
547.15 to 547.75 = 19.8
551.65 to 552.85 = 19.9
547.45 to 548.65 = 19.2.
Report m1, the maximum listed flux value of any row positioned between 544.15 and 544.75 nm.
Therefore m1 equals 20.9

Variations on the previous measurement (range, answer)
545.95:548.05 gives 21.2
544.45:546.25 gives 20.5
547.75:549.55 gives 21.1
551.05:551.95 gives 20.3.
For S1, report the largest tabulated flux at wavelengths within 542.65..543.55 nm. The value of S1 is 20.1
